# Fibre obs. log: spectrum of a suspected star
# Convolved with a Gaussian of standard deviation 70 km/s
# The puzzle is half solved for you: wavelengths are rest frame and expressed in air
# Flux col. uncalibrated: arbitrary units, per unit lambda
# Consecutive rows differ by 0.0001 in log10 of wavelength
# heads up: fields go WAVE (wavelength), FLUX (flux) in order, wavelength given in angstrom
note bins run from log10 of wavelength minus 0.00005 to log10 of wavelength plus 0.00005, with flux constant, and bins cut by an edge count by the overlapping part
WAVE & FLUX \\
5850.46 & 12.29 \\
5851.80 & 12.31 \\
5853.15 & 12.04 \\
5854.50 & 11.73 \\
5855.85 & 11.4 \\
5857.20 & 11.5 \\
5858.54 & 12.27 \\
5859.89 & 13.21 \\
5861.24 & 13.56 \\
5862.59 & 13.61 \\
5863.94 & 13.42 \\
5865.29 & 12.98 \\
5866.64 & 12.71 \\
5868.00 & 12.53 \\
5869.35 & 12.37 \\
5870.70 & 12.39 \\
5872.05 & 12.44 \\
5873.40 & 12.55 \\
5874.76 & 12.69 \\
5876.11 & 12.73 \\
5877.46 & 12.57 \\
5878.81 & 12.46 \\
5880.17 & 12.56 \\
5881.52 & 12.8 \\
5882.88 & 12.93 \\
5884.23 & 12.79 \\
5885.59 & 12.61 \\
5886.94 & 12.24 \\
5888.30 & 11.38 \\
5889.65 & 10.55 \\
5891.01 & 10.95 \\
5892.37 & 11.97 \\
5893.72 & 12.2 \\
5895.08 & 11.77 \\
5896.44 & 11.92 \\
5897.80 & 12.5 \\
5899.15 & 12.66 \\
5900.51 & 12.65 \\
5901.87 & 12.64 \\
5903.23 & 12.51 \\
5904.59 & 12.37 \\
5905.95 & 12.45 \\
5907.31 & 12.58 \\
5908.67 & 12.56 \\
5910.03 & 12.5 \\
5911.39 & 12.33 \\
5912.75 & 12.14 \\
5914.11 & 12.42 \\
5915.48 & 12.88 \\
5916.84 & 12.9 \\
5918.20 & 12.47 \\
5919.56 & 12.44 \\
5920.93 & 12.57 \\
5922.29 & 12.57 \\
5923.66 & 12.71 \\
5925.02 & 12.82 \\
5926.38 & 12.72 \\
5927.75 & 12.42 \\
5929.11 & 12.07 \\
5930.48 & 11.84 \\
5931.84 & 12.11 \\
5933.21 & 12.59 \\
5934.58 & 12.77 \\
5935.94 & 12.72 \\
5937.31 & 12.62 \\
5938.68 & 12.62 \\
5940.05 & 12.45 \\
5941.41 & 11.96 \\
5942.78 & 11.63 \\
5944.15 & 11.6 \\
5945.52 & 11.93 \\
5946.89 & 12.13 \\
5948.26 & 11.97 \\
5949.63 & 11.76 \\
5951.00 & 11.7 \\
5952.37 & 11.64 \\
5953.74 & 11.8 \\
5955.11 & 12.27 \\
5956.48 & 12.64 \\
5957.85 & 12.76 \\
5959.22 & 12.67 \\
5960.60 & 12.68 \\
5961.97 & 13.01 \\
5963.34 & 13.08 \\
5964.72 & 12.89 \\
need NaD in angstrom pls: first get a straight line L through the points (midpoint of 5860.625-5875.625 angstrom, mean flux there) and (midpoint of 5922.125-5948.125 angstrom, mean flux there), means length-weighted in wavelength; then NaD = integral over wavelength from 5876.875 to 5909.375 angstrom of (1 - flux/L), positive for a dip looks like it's 0.9 angstrom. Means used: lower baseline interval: 12.8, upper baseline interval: 12.3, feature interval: 12.3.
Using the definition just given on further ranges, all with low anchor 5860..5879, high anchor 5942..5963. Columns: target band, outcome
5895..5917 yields 0.10 angstrom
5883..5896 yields 0.80 angstrom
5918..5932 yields -0.07 angstrom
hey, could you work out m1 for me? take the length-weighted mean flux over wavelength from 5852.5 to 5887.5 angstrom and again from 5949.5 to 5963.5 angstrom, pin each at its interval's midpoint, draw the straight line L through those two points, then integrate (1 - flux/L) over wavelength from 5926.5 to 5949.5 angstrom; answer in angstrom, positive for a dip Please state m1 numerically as 0.4 angstrom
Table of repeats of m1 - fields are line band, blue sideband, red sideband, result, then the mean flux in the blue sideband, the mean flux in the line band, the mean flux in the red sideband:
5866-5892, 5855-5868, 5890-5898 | -0.2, 12.7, 12.3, 11.8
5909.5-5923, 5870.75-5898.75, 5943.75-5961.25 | -0.4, 12.2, 12.5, 12.1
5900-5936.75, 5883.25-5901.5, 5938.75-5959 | -1.4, 12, 12.5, 12.1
